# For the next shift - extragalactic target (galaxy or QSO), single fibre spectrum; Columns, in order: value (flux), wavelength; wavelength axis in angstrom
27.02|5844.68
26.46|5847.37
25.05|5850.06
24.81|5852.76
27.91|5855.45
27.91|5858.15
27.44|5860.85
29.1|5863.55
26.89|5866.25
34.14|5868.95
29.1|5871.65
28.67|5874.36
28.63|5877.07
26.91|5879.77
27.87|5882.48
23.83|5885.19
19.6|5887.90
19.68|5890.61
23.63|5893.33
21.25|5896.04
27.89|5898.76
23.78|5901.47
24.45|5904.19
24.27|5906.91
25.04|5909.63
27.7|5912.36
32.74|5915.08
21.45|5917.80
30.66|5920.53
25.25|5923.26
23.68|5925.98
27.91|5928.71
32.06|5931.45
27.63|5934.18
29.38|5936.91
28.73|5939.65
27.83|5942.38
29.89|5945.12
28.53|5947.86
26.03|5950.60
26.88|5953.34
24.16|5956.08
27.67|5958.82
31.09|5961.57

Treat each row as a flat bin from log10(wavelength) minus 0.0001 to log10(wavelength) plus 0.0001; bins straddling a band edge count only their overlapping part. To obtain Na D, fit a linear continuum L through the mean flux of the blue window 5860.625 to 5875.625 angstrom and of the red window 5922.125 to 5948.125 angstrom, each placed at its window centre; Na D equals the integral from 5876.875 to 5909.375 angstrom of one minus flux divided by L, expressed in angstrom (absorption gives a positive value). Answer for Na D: 5.30 angstrom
